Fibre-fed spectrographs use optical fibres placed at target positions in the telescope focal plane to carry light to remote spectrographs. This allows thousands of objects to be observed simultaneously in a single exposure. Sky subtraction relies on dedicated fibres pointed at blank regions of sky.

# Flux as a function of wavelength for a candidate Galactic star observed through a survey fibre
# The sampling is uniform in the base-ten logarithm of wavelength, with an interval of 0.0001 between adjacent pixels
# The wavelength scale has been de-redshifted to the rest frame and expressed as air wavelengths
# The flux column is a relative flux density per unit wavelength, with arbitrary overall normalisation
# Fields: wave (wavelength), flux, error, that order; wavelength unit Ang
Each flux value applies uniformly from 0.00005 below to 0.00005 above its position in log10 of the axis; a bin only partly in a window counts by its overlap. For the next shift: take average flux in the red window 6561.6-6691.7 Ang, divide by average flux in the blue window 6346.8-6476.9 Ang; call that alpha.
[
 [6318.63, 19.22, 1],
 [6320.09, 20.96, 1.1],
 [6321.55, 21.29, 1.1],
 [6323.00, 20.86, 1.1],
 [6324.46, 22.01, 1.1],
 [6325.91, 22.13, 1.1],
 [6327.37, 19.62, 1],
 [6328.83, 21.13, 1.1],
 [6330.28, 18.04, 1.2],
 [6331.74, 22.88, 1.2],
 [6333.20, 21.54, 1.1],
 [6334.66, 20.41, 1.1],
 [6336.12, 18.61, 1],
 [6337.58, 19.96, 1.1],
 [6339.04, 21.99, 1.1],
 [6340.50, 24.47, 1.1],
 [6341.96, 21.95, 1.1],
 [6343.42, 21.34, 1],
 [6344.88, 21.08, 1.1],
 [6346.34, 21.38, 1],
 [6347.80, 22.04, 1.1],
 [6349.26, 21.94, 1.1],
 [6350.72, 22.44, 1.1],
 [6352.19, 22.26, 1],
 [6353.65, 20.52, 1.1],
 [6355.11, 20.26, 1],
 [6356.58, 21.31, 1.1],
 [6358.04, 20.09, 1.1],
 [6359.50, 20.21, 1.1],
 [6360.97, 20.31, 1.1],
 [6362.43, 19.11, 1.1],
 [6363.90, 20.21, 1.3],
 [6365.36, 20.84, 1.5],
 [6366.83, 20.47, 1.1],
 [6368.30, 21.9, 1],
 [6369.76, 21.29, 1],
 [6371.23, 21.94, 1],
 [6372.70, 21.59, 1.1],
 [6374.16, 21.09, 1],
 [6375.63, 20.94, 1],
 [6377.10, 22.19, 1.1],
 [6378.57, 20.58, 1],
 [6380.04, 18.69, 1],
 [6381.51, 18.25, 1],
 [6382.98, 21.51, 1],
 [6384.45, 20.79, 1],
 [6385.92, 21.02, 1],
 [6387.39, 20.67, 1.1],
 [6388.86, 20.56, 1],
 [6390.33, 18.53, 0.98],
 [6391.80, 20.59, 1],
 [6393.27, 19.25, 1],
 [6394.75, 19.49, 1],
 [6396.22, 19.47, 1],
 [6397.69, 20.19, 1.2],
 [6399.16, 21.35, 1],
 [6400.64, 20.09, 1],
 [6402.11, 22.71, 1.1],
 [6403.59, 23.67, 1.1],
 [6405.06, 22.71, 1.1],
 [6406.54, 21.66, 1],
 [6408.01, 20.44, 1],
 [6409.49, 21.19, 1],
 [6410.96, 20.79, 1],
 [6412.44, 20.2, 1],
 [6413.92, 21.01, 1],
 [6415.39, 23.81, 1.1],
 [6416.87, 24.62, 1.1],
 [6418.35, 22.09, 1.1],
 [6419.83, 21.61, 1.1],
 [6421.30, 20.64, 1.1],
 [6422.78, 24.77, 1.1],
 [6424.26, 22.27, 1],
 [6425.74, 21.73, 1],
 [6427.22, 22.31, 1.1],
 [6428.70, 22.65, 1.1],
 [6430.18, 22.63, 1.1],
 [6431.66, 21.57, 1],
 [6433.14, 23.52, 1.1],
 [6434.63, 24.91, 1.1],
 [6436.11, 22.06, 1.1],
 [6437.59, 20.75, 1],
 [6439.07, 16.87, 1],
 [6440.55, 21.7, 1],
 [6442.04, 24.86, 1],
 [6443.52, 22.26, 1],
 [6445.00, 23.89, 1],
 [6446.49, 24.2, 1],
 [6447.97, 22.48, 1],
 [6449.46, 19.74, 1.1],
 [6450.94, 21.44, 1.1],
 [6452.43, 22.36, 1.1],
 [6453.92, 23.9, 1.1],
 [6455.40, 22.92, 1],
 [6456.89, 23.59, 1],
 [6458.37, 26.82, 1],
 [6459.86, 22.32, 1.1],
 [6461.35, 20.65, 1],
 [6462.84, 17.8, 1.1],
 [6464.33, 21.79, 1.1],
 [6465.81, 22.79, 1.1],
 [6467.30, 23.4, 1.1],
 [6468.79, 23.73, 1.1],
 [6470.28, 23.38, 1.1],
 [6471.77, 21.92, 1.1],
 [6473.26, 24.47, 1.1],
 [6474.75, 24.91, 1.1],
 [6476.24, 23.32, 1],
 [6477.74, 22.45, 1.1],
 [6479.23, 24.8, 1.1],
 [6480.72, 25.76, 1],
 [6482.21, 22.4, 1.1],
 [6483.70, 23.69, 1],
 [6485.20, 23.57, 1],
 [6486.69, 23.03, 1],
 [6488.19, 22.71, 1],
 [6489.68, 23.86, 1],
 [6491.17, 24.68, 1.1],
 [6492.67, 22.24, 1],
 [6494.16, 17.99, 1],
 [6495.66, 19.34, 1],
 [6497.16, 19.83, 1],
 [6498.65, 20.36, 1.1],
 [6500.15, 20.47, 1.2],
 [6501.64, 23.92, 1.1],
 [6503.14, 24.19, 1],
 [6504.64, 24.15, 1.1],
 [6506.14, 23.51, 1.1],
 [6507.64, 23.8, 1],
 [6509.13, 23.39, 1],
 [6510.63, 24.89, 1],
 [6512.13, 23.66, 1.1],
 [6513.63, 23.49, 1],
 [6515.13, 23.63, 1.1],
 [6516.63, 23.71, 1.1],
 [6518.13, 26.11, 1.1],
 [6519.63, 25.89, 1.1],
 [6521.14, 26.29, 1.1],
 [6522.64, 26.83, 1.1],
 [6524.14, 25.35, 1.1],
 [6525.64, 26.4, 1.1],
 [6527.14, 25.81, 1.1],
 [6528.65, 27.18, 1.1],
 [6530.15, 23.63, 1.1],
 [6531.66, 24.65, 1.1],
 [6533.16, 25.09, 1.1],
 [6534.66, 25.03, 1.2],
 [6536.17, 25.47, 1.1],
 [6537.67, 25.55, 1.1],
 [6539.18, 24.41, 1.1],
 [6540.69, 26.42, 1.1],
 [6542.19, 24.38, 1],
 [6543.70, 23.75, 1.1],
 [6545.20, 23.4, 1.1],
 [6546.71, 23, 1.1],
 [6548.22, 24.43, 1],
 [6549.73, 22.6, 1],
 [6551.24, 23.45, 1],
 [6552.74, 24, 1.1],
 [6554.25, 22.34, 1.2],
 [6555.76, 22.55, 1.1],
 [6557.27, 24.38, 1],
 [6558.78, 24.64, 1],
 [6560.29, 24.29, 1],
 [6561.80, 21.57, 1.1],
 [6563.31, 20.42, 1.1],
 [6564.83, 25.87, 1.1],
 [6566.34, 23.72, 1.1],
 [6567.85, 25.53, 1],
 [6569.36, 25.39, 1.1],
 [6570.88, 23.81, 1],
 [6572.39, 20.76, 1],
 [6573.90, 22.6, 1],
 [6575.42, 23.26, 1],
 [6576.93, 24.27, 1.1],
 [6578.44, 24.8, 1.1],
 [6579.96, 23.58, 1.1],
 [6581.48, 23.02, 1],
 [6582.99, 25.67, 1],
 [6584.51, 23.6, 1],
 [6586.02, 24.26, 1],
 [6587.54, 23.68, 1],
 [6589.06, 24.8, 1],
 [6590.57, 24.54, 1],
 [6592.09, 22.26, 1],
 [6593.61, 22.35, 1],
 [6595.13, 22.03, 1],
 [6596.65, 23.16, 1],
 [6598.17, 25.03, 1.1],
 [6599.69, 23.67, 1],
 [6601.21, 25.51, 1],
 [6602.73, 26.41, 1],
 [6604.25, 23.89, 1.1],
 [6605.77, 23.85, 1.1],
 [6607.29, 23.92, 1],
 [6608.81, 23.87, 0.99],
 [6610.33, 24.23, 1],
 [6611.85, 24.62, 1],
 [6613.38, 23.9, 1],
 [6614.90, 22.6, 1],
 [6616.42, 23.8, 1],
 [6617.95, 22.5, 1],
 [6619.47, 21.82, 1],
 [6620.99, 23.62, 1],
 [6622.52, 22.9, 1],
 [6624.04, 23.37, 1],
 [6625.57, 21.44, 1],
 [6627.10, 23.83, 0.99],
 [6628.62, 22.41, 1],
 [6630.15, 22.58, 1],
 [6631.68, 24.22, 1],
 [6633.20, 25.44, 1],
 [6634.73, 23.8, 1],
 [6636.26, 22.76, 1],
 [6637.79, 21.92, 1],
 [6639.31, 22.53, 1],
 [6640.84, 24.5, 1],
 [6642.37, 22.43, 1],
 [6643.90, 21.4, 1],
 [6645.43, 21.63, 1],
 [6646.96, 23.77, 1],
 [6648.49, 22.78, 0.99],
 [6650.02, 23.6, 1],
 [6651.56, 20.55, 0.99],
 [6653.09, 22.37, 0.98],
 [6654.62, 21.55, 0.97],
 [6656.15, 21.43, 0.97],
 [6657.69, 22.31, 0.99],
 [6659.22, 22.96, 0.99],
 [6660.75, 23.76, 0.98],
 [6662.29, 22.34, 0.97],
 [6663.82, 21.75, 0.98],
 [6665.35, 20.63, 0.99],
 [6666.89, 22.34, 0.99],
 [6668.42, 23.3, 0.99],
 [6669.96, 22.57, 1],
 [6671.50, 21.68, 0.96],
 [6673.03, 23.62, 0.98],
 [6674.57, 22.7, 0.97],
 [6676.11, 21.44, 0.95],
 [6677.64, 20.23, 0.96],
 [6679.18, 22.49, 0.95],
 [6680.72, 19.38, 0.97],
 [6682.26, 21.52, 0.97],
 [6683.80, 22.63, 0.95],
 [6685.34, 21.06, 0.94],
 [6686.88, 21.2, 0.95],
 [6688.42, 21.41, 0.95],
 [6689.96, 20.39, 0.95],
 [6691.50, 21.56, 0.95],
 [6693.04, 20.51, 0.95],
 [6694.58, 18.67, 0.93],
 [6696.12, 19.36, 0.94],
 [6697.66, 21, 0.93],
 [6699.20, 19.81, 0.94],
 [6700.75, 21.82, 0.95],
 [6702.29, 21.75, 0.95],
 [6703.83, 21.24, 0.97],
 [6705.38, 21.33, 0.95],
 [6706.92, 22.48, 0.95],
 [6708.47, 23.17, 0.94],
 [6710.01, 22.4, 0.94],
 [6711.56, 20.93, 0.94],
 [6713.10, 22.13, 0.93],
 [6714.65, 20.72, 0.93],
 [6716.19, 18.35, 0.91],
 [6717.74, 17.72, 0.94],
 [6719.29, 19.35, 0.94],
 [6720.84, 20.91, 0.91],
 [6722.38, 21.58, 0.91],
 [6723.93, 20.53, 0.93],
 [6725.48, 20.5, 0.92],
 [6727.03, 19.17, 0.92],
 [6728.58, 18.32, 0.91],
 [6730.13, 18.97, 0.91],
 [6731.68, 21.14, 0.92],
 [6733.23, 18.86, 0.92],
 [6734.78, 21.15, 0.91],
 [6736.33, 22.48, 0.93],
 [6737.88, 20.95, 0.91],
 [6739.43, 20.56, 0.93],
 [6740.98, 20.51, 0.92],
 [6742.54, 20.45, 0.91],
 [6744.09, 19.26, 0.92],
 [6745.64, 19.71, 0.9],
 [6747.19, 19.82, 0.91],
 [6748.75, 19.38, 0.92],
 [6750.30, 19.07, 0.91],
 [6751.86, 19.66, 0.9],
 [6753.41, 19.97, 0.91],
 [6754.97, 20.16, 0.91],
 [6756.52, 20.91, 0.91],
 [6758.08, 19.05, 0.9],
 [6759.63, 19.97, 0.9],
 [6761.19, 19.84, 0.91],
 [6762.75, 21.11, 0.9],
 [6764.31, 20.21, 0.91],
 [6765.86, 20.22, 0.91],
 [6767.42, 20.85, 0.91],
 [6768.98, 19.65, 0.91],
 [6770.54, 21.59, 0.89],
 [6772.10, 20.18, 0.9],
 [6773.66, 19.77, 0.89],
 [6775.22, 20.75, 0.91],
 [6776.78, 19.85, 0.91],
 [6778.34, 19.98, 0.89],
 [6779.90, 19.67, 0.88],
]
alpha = 1.06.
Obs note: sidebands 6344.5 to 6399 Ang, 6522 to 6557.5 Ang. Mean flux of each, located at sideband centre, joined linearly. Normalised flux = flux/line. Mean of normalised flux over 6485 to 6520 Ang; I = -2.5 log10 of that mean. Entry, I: 0.03 mag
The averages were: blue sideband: 20.7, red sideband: 24.6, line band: 23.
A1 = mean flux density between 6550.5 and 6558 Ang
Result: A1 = 23.4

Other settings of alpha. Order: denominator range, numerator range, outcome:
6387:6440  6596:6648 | 1.09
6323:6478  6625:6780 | 0.98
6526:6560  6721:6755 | 0.82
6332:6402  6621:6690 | 1.07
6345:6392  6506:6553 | 1.19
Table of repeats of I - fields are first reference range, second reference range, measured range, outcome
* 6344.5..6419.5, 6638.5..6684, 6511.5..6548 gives -0.155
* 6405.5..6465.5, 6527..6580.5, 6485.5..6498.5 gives 0.065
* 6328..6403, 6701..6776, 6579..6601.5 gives -0.157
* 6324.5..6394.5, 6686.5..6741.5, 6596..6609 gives -0.179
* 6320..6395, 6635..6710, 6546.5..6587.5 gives -0.102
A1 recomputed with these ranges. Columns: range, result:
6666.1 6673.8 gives 22.7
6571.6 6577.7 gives 22.8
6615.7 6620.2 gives 22.7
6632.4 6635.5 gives 24.6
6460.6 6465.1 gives 20.1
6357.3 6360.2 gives 20.2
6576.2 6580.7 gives 24.2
